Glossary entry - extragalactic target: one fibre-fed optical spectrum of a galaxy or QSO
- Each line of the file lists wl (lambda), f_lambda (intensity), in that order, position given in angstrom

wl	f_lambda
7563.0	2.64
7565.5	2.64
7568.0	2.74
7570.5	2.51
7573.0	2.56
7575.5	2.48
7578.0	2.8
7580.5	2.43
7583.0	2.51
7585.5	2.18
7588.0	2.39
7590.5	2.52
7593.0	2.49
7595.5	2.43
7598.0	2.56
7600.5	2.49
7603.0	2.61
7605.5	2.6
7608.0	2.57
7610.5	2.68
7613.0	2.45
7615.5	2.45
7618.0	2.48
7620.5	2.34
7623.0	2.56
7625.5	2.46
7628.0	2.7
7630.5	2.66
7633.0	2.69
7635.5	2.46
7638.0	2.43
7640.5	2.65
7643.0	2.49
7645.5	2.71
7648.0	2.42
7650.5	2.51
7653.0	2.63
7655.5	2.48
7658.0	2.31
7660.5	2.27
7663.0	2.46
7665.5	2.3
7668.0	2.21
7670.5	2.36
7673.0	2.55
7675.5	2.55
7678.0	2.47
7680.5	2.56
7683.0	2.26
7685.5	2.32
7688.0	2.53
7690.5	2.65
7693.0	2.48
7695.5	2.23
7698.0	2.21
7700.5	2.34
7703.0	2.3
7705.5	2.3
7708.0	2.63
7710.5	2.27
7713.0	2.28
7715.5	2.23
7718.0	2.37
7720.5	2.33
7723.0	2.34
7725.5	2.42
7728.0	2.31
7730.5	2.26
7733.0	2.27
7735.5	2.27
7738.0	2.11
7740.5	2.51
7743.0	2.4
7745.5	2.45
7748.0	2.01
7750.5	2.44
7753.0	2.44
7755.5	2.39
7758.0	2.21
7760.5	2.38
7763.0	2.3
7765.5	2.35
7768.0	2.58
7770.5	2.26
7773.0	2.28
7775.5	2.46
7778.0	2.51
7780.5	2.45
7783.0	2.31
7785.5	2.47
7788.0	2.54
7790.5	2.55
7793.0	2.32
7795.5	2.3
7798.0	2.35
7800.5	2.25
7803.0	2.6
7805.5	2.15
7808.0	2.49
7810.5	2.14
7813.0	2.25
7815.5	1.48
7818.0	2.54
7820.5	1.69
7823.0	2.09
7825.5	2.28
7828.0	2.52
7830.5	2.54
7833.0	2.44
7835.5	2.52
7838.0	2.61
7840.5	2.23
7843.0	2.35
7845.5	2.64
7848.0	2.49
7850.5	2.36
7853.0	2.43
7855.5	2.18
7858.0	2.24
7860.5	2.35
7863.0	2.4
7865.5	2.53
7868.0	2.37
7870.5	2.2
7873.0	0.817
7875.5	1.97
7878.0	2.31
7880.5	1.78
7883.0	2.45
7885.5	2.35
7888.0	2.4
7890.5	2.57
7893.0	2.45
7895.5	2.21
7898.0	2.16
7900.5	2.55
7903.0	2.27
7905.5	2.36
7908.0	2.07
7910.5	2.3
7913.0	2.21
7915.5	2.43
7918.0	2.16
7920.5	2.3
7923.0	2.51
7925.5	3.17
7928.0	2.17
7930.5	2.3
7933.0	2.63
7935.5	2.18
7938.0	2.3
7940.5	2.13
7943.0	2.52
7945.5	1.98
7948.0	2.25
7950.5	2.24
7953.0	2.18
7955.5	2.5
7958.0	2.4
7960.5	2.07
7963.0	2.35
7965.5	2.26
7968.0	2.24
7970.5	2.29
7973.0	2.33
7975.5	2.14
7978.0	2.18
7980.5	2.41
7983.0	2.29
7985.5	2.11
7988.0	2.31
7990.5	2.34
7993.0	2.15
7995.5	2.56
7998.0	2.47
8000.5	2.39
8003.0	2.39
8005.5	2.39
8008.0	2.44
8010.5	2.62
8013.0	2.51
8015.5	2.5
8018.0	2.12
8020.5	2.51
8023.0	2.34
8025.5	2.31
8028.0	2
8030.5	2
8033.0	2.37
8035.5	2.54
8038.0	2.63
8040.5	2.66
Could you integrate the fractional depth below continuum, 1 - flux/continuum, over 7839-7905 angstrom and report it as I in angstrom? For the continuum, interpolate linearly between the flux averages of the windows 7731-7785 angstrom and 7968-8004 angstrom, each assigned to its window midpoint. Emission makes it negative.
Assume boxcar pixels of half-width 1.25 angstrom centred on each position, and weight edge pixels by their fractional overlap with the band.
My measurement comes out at 1.6 angstrom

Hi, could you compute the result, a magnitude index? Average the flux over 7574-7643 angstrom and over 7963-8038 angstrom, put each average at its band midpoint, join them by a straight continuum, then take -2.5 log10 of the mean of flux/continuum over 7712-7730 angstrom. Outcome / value 0.06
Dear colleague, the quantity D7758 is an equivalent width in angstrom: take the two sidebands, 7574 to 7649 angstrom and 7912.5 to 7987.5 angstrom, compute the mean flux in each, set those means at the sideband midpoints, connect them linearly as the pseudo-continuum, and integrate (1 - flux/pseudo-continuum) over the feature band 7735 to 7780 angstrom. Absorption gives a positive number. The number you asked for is 1.4 angstrom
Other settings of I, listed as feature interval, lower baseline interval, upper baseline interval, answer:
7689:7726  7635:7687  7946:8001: 1.00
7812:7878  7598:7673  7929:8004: 3.31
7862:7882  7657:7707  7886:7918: 2.45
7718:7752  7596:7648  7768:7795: 1.89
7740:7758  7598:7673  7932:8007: 0.53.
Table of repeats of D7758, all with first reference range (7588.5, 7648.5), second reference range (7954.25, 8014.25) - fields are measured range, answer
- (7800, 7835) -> 2.5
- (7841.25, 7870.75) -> 0.3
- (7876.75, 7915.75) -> 1.4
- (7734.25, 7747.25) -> 0.7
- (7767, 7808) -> 0.8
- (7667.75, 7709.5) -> 1.4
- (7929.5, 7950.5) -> 0.7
